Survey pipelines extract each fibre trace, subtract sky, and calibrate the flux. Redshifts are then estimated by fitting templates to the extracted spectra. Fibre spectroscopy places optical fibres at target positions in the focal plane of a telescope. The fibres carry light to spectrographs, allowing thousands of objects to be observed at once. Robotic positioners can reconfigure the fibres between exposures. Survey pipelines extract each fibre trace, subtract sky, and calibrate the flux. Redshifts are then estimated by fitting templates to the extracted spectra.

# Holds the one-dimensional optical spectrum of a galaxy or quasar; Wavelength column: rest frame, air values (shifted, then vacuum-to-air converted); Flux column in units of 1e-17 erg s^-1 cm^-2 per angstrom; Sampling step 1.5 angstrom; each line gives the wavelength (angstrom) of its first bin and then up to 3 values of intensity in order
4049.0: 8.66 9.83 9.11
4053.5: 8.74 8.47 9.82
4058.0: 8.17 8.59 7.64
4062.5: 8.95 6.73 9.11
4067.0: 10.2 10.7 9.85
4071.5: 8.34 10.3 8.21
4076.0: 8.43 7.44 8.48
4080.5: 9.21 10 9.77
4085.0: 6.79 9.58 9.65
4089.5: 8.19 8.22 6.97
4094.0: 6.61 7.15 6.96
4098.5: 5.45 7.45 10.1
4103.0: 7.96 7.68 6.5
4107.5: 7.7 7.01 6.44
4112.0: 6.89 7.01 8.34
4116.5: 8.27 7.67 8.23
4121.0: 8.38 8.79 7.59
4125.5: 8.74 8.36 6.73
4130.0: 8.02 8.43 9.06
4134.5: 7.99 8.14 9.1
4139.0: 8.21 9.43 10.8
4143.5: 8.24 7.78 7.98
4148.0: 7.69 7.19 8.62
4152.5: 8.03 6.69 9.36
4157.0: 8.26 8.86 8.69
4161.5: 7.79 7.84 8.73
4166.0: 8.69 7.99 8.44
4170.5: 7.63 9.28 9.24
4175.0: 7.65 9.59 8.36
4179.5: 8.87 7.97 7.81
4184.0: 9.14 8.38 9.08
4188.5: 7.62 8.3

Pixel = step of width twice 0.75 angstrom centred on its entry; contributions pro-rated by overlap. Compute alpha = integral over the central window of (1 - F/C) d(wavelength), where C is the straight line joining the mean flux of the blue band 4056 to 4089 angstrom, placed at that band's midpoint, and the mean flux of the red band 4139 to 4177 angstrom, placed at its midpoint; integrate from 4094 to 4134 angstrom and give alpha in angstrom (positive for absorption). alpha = 4.4 angstrom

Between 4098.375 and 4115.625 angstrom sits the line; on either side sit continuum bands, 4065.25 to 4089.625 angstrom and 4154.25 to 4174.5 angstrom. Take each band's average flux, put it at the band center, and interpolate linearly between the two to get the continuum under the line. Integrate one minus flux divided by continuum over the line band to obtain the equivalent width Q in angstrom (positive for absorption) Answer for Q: 2.8 angstrom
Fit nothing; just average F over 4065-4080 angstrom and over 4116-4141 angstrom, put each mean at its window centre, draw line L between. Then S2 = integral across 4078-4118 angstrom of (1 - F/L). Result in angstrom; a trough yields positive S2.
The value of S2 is 4.1 angstrom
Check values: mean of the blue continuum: 9.11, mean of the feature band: 7.85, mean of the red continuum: 8.29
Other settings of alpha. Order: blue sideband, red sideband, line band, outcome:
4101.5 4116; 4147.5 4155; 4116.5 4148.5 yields -3.2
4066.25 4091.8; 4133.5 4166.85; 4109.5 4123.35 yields 1.5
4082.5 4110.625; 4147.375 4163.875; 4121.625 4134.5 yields -0.4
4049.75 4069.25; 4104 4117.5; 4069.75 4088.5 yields -1.3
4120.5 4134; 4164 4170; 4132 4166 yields -0.3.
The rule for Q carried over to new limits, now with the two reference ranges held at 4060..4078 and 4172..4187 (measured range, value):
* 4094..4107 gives 2.1 angstrom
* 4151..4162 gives 0.5 angstrom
